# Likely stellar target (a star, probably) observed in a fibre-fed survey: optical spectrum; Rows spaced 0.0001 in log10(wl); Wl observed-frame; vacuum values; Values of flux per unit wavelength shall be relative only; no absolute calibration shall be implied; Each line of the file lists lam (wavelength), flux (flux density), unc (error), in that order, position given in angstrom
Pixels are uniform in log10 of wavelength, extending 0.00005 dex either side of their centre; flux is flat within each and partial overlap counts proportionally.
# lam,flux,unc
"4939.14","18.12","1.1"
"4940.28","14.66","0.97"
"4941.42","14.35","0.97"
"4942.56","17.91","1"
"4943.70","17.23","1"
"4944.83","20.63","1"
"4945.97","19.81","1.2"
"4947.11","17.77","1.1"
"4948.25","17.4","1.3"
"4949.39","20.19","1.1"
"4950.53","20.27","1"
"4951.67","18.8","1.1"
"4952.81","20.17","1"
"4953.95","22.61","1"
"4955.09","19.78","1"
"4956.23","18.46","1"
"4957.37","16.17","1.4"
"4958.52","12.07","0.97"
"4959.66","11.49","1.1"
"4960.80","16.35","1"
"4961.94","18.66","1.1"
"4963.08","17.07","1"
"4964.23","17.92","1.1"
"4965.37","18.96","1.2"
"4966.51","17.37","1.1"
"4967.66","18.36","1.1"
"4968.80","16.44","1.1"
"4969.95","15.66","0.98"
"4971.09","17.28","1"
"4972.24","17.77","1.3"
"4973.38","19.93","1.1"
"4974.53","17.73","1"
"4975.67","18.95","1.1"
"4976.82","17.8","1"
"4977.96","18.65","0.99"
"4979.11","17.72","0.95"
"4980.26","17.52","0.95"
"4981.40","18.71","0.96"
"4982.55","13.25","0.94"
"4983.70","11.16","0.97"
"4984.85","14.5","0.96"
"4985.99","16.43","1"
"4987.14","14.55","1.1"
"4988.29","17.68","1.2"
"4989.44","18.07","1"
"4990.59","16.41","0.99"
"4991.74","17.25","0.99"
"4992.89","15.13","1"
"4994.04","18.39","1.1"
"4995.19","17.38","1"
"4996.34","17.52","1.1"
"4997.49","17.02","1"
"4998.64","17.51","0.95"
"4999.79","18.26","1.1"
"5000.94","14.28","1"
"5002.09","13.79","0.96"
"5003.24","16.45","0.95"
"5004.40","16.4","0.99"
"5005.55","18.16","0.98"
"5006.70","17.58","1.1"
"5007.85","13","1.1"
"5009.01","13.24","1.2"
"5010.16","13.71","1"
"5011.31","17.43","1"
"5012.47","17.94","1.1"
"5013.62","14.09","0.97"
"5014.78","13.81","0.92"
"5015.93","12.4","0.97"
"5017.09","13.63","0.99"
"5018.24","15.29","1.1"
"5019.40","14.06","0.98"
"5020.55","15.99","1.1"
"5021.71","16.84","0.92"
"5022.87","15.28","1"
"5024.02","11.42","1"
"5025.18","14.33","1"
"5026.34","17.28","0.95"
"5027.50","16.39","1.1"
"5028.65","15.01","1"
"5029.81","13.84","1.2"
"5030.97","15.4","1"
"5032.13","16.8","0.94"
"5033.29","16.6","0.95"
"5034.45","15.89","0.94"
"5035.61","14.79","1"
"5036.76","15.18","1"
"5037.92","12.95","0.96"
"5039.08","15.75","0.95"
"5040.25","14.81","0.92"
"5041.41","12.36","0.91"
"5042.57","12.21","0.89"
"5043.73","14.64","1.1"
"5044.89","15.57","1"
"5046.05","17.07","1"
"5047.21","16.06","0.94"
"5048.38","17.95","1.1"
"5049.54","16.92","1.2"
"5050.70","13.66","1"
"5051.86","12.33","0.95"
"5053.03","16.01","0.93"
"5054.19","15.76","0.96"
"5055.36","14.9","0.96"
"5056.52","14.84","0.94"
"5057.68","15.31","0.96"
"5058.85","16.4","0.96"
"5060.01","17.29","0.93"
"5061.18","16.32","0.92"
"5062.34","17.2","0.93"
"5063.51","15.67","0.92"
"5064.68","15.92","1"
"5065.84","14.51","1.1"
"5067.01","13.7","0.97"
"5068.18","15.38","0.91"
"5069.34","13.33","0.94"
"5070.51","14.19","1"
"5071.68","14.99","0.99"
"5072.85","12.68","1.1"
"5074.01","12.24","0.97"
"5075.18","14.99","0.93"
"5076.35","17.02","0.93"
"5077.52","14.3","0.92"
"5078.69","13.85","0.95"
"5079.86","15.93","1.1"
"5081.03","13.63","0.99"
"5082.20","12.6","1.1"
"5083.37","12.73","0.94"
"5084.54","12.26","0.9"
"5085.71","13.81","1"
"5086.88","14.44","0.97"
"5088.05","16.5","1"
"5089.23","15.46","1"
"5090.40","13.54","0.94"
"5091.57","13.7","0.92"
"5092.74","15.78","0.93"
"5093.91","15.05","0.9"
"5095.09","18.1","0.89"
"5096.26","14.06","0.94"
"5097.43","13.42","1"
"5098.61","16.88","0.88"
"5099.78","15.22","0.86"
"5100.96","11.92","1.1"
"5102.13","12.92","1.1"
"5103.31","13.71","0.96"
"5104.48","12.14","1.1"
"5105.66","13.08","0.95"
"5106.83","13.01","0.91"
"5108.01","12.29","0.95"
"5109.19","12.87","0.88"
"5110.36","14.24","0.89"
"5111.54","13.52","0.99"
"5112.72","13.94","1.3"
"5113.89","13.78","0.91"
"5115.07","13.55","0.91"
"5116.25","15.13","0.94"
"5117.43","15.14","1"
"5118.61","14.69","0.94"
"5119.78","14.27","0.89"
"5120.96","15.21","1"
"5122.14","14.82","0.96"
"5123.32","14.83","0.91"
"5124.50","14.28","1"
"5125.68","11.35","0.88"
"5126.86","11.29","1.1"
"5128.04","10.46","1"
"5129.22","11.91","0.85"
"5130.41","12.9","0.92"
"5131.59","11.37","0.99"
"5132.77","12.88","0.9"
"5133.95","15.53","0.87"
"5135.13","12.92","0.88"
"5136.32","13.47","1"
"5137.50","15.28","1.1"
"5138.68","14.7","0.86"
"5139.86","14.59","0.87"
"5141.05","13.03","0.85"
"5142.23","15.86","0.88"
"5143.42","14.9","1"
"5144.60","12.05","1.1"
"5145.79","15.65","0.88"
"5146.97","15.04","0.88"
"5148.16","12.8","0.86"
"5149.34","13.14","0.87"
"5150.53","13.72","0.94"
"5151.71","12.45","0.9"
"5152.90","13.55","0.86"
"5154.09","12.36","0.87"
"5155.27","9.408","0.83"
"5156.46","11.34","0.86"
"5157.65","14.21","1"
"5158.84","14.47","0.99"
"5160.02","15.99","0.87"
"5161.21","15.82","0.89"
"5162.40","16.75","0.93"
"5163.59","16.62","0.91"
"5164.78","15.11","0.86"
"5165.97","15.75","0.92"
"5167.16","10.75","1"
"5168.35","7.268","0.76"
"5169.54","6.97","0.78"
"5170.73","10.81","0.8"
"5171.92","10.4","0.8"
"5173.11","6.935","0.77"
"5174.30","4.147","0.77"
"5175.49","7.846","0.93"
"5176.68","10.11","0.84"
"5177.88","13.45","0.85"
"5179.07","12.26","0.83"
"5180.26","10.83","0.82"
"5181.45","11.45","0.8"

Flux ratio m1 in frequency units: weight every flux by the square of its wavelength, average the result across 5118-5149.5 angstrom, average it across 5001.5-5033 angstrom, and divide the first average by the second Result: 0.94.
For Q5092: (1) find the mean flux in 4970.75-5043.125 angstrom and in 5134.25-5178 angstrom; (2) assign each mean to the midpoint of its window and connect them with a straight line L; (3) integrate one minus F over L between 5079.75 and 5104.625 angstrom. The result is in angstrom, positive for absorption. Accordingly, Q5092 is -0.4 angstrom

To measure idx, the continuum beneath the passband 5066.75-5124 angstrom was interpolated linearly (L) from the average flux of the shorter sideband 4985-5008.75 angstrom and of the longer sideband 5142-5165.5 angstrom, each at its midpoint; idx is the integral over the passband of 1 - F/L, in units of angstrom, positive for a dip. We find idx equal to 2.9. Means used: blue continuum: 16.5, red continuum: 14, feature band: 14.2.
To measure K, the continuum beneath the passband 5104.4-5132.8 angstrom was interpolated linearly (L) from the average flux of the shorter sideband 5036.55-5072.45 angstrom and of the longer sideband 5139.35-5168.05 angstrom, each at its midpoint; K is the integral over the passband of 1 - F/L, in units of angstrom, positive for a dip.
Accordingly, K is 2.0 angstrom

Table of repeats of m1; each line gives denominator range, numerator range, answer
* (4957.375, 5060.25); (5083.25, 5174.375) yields 0.89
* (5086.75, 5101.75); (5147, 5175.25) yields 0.84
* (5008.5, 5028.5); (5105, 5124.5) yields 0.98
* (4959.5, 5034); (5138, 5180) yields 0.83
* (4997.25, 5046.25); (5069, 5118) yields 0.95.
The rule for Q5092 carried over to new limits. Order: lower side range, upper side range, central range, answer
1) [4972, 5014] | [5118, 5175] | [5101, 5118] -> 0.45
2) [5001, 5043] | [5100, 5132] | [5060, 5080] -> -1.05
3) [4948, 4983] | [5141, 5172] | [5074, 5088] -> 0.81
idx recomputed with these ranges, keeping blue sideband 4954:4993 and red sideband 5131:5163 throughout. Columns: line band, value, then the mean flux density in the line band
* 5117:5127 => 0.1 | 14.1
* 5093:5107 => 0.4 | 14.2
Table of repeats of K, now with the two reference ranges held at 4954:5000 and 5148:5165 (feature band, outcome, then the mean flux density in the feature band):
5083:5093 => 0.5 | 14.2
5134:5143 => -0.1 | 14.3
